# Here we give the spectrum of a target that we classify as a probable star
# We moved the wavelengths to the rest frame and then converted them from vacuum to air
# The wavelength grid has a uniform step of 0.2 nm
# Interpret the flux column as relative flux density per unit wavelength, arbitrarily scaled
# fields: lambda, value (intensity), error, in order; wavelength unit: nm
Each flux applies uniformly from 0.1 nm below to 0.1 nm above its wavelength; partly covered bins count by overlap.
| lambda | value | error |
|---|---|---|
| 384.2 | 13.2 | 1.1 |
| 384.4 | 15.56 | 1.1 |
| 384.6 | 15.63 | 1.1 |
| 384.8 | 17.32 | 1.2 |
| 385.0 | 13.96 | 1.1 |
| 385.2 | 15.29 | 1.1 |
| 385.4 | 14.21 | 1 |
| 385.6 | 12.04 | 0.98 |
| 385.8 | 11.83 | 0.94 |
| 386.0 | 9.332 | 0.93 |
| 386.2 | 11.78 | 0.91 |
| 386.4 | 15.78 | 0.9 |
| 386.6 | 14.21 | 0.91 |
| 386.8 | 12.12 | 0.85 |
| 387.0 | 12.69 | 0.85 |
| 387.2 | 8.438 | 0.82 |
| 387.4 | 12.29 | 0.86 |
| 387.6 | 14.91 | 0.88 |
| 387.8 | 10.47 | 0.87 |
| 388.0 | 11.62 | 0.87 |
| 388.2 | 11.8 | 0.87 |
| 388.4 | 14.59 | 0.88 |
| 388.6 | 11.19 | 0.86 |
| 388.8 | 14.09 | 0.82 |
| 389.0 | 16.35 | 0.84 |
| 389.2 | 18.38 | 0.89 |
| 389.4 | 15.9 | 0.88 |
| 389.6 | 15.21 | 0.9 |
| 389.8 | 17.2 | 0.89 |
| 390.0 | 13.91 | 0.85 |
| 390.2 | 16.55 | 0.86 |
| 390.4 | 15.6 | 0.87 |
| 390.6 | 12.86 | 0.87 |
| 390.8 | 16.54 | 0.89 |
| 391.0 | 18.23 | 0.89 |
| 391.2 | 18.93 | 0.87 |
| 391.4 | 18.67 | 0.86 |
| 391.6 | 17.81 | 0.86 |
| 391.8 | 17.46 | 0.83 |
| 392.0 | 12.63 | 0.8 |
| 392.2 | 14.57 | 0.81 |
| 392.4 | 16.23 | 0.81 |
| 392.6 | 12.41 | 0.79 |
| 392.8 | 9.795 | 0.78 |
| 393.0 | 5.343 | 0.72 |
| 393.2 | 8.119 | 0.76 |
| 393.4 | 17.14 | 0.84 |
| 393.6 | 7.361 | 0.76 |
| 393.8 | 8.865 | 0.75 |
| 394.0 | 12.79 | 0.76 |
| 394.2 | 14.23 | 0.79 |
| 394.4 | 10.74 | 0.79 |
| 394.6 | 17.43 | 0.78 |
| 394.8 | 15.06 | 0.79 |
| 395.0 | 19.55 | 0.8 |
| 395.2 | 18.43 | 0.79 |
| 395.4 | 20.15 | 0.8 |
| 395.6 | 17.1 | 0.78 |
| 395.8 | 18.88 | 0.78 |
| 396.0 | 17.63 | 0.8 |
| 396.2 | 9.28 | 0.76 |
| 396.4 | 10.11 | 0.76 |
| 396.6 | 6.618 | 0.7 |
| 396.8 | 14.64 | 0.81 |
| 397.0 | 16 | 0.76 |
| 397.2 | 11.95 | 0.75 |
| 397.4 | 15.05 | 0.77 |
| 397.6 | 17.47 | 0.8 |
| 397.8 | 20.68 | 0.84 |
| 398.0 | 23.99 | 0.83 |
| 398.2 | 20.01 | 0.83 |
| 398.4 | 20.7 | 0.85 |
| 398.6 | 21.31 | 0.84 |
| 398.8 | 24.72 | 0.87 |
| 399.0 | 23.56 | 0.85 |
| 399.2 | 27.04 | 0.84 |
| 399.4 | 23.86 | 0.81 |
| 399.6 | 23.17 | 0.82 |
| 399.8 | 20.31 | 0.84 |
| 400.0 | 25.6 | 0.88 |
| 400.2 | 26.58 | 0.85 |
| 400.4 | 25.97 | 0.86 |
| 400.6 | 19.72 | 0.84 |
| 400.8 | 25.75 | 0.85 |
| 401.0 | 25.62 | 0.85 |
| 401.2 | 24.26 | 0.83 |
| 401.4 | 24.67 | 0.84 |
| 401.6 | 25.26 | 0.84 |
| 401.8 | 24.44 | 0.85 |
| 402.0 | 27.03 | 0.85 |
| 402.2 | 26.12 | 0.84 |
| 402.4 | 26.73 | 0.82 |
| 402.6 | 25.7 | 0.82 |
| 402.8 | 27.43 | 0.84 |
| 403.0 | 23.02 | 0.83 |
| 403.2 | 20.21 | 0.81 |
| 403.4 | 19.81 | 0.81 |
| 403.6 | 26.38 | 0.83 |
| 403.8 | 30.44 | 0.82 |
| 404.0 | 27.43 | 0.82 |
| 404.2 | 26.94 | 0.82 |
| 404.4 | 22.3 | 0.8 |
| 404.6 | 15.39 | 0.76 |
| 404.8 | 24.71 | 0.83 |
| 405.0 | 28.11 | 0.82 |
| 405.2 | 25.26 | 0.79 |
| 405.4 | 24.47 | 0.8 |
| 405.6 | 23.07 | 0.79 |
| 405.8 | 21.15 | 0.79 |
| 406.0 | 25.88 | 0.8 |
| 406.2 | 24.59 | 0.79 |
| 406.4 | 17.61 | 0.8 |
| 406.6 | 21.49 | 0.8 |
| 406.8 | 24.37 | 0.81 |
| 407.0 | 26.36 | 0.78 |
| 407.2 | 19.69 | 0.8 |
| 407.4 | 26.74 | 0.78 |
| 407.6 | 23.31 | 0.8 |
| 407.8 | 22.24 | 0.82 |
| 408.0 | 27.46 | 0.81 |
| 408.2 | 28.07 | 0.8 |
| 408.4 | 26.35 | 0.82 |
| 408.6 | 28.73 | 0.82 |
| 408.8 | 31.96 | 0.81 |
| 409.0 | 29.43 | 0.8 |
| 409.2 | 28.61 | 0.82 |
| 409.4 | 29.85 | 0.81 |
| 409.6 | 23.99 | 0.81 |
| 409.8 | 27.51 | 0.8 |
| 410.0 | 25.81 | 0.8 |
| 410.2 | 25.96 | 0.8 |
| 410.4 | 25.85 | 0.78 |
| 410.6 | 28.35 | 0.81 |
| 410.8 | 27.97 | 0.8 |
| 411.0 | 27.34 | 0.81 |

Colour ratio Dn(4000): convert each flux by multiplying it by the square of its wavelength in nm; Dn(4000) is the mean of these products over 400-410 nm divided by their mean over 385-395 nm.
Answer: 1.97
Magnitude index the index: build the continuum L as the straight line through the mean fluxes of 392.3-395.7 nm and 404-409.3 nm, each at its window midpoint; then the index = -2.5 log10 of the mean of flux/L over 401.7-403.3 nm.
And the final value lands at -0.19 mag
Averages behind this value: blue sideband 13.6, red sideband 24.8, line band 25.1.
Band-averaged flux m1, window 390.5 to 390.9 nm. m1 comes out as 14.7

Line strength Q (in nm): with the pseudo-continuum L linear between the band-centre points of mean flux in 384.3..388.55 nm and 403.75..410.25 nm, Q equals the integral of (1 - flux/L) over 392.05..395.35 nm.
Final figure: 0.82 nm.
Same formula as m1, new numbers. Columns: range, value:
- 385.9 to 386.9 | 12.6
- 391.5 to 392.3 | 15.6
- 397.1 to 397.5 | 13.5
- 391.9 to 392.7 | 14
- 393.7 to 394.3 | 12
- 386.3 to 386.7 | 15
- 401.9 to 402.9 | 26.6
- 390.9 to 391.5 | 18.6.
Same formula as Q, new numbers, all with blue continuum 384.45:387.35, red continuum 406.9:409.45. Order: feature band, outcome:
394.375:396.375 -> 0.27 nm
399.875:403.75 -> -0.33 nm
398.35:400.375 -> -0.23 nm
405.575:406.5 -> 0.11 nm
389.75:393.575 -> 0.47 nm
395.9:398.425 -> 0.58 nm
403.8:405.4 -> -0.01 nm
